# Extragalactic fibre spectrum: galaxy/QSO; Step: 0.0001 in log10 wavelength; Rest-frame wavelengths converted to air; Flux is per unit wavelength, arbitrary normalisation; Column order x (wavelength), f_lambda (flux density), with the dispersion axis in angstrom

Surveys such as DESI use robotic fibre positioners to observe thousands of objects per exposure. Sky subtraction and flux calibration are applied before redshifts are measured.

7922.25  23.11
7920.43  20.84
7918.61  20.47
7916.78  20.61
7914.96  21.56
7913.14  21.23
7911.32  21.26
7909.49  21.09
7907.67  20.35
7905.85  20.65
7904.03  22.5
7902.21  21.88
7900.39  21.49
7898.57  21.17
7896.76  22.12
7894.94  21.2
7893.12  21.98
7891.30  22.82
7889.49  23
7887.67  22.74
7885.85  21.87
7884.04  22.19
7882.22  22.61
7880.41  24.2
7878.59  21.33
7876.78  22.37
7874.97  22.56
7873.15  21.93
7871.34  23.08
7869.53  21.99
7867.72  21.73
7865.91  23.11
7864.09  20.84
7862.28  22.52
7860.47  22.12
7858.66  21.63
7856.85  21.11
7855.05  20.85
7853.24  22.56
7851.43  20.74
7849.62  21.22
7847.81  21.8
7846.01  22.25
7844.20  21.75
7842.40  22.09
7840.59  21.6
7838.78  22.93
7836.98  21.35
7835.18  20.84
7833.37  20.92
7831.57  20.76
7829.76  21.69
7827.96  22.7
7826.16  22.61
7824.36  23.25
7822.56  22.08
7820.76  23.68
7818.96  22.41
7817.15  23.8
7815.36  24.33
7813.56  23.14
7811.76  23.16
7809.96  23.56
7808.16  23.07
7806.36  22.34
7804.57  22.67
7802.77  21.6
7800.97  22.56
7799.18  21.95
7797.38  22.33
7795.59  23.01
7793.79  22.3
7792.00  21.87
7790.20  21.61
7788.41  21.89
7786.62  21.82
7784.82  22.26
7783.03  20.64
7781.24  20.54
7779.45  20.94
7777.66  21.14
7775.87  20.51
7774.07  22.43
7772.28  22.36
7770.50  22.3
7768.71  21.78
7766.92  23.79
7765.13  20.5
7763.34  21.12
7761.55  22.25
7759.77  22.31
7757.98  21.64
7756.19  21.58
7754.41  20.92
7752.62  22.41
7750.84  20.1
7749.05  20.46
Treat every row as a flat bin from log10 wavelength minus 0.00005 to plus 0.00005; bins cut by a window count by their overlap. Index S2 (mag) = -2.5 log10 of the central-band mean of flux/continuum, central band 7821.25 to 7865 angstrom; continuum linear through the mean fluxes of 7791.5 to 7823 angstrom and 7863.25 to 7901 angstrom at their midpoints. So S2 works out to 0.04 mag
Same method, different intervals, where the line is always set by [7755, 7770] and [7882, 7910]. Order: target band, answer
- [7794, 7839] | -0.032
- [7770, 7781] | 0.016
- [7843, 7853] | 0.011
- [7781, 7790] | 0.017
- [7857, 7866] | 0.000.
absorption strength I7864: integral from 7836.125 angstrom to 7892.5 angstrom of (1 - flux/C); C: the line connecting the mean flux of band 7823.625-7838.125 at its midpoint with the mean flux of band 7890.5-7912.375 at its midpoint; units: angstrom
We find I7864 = -1.1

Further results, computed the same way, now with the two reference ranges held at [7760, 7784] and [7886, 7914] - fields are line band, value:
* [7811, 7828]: -1.2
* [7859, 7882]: -0.7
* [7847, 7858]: 0.1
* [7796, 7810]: -0.5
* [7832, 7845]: 0.0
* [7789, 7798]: -0.3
